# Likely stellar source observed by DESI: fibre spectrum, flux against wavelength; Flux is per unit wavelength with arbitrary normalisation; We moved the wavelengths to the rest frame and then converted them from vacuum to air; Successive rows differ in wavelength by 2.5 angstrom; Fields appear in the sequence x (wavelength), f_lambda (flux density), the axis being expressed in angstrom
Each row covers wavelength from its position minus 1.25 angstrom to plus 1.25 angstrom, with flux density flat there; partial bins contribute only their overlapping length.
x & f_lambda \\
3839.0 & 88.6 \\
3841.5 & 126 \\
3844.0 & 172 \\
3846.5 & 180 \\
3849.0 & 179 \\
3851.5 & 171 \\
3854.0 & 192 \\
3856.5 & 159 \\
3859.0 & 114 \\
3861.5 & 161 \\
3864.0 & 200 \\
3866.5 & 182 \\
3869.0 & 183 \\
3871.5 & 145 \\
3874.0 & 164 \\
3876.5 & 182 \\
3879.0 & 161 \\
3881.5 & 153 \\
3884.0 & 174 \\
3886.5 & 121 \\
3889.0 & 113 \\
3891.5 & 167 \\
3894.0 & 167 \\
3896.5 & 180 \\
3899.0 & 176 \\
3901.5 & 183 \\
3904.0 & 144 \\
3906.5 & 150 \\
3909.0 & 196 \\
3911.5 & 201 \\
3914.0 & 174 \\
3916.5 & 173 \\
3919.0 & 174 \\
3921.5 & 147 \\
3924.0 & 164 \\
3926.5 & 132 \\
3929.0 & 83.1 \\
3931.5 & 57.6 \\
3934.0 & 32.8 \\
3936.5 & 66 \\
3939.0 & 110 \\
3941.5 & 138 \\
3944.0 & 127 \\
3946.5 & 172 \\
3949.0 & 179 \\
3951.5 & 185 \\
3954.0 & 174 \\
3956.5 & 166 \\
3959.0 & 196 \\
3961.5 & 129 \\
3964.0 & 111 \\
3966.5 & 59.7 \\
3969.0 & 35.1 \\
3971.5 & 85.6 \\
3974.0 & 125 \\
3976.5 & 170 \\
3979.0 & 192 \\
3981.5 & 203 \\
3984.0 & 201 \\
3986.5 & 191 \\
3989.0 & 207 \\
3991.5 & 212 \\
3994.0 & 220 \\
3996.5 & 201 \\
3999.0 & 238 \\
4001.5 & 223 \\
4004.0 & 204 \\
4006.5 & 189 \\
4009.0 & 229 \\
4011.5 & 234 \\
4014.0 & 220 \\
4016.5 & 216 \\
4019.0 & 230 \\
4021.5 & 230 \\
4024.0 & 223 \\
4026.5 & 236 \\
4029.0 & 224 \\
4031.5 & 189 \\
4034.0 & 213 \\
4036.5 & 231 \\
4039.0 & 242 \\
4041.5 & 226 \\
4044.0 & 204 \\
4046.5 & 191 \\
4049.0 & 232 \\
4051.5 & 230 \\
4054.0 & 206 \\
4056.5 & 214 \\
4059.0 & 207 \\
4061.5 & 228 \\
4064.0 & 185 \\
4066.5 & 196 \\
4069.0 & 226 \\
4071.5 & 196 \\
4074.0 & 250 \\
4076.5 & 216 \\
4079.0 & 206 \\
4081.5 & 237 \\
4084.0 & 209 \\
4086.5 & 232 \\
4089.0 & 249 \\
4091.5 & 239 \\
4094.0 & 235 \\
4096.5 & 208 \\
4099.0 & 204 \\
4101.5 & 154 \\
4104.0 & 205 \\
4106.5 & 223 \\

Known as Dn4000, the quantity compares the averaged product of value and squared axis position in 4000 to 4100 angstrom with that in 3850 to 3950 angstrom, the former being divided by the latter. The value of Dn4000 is 1.56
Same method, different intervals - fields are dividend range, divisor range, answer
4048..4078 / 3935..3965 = 1.57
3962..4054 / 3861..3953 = 1.36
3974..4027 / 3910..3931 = 1.43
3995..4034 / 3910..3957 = 1.63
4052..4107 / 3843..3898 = 1.45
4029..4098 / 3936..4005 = 1.41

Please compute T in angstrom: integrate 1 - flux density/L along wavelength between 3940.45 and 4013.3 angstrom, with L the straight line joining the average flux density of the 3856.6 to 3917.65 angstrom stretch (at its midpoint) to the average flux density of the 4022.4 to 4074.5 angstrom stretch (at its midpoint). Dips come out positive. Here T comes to 8.11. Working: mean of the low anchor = 165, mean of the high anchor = 216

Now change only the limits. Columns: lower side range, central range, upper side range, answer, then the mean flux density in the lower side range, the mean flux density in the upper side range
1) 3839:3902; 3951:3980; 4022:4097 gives 8.6 angstrom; 162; 220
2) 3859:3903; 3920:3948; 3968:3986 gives 7.6 angstrom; 164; 148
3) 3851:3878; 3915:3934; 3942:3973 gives 2.6 angstrom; 168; 135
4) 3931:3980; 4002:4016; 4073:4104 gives -4.5 angstrom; 126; 219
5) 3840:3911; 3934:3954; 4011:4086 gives 5.5 angstrom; 164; 218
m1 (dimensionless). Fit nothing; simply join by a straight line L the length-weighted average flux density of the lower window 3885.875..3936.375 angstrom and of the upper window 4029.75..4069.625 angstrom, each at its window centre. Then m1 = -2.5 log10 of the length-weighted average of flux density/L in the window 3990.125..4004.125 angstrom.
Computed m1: -0.158 mag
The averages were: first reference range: 145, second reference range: 214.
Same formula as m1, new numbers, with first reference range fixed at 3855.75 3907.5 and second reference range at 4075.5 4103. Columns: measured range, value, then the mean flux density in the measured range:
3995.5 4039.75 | -0.12 mag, 221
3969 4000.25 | 0.05 mag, 181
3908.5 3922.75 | -0.04 mag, 177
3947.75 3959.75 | 0.01 mag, 179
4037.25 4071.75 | -0.03 mag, 214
